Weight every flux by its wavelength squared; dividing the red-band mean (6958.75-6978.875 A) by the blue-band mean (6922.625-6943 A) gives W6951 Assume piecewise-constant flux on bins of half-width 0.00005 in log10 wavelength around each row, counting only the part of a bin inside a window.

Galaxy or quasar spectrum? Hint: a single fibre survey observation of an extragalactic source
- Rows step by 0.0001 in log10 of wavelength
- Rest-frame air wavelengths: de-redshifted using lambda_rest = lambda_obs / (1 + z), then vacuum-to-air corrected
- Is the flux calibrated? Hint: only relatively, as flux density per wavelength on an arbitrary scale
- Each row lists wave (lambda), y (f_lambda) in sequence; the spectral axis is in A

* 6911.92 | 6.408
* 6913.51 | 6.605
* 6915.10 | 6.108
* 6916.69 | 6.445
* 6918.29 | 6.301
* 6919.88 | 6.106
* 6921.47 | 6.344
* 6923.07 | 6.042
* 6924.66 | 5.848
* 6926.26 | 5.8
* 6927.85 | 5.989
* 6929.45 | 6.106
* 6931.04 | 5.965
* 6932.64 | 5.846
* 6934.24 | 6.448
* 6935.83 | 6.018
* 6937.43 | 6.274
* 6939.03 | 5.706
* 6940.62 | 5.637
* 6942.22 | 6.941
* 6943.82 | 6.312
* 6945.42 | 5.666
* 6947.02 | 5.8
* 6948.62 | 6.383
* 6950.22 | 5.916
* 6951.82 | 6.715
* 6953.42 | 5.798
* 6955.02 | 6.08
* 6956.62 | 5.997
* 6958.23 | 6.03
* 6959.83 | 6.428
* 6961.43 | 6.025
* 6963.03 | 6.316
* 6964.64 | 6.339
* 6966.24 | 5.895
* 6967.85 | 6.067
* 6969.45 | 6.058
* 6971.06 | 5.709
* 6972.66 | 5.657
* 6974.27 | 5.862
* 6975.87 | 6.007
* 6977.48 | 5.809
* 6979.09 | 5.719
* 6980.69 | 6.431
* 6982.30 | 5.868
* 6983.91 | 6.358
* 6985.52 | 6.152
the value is 1.00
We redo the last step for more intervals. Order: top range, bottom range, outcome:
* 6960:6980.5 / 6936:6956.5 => 0.99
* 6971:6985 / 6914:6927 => 0.99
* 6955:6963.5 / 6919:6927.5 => 1.03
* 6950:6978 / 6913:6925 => 0.98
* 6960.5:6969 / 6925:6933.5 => 1.04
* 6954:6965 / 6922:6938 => 1.03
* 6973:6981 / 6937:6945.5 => 0.98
